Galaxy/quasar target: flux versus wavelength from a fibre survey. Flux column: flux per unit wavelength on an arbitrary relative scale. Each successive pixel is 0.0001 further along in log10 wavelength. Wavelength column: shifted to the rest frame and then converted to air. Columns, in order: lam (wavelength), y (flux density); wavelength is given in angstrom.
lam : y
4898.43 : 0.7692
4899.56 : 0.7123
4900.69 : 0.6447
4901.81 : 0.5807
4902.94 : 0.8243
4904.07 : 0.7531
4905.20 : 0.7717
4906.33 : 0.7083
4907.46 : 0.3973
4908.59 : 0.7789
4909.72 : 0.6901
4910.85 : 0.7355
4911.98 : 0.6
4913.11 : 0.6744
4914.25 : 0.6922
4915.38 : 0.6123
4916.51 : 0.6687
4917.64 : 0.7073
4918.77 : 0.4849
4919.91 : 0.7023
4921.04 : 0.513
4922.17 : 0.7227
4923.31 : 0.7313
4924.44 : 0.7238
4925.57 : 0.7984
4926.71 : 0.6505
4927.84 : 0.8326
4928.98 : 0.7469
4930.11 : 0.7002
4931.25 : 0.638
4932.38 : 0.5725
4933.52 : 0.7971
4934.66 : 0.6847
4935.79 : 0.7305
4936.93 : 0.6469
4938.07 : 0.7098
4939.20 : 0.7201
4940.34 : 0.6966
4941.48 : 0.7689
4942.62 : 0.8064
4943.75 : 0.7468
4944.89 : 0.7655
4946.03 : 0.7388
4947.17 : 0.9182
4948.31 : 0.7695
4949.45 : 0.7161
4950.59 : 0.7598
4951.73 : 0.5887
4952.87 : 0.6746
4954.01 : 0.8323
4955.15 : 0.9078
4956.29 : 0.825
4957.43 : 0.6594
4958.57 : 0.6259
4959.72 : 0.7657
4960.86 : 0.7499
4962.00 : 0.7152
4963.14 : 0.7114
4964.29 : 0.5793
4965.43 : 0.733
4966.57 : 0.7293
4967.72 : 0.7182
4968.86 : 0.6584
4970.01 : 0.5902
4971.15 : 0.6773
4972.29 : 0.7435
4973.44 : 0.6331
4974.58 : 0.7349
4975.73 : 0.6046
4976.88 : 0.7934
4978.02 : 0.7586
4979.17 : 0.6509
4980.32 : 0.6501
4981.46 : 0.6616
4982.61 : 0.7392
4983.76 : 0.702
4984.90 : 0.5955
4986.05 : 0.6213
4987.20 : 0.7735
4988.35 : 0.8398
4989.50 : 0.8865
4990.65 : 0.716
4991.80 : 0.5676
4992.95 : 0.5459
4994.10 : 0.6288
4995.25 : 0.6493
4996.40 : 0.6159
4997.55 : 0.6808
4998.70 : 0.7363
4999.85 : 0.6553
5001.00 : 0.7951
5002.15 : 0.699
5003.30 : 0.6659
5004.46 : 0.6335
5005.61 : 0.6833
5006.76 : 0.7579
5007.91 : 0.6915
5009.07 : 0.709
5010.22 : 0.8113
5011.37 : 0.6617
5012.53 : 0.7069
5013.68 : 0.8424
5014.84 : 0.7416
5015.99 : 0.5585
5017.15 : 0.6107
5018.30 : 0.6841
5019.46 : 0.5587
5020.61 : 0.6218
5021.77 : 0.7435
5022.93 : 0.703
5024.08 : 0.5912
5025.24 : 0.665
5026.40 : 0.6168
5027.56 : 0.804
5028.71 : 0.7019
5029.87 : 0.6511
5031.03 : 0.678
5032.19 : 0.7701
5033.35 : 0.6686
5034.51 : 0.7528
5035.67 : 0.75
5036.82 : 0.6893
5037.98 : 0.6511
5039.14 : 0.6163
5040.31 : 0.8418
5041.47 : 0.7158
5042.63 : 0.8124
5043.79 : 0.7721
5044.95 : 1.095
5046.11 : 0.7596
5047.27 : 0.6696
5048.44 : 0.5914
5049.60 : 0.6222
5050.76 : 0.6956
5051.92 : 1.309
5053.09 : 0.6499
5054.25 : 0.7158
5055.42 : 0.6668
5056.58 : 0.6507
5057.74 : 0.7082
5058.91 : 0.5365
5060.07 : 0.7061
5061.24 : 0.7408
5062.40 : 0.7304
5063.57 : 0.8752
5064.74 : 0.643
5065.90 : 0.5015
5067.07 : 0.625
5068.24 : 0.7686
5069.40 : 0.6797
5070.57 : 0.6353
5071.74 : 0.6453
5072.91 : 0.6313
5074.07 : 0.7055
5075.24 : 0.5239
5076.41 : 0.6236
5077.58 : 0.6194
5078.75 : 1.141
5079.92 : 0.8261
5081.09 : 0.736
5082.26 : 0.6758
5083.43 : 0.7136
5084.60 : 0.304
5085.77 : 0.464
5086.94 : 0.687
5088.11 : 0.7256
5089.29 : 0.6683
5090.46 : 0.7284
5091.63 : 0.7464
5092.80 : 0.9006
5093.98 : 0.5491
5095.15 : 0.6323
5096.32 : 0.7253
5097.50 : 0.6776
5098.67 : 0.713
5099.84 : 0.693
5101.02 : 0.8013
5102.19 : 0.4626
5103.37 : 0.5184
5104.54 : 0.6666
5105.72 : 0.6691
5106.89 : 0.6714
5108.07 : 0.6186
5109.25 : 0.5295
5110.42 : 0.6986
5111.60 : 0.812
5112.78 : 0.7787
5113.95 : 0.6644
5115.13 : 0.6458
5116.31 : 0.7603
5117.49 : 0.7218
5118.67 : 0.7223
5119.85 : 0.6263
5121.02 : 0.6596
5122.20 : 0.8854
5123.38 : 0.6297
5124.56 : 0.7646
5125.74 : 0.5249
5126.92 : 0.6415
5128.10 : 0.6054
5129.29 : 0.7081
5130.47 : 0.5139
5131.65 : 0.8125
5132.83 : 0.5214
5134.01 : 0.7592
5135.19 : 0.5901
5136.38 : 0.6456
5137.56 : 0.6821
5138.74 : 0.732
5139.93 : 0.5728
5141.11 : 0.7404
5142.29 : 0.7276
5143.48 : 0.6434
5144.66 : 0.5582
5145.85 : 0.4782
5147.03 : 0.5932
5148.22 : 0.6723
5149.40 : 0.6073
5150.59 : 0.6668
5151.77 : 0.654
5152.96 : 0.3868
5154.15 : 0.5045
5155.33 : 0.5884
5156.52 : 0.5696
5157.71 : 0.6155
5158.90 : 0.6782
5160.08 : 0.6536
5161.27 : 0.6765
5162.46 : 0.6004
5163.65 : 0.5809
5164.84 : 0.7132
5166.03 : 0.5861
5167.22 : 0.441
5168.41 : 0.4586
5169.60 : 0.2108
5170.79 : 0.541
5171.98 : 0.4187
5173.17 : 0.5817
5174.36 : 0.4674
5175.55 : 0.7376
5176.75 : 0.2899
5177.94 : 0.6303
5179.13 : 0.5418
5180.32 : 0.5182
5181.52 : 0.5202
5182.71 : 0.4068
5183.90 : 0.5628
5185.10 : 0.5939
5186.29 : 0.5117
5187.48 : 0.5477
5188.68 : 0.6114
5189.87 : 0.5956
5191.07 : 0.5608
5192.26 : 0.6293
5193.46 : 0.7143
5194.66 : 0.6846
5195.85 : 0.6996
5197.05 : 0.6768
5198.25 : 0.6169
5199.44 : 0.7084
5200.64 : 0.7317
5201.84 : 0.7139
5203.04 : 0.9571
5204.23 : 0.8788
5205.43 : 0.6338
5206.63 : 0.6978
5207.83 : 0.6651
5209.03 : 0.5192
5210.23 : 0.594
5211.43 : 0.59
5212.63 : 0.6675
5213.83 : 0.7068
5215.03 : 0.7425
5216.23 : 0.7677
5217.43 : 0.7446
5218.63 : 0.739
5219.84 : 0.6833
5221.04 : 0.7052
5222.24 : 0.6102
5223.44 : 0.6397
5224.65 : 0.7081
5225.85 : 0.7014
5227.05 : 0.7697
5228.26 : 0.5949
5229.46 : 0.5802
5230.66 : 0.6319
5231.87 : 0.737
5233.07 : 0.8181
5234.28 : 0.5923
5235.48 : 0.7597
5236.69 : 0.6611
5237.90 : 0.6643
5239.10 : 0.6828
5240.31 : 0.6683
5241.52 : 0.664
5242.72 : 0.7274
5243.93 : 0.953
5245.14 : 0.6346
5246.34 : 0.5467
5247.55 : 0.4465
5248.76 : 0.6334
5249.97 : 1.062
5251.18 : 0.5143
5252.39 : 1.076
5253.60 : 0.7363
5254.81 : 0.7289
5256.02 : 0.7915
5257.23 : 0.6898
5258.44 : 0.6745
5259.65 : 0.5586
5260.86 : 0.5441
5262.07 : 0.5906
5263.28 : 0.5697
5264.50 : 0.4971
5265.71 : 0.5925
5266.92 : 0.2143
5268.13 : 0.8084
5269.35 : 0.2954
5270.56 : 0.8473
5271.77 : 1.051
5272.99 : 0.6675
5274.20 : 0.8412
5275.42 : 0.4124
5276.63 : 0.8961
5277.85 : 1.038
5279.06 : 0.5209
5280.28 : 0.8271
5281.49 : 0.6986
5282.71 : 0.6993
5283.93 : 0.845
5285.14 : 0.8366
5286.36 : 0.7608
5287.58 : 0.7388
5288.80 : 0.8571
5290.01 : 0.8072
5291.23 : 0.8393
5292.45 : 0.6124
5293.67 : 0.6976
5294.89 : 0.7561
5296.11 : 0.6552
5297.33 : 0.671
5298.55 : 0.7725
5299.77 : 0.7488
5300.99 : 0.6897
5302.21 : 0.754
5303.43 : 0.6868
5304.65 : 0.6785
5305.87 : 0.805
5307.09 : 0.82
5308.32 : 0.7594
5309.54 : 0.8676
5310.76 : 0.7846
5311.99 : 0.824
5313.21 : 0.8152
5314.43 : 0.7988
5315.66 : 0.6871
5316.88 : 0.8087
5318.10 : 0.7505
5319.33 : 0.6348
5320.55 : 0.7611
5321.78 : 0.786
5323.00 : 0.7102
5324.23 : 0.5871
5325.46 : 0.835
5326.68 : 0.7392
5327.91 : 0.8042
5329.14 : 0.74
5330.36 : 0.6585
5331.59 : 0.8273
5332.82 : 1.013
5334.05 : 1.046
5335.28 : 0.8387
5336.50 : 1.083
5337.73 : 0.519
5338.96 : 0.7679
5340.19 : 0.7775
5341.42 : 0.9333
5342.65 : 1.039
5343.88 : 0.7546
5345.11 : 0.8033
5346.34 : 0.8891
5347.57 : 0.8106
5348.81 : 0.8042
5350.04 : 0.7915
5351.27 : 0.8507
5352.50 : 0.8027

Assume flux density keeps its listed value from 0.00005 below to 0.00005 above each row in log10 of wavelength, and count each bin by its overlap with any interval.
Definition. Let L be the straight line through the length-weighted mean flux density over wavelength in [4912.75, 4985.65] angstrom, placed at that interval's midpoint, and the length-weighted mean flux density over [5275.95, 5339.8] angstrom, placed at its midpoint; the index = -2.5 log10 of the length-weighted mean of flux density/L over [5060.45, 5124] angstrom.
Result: 0.08 mag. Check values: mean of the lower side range 0.705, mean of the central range 0.682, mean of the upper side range 0.772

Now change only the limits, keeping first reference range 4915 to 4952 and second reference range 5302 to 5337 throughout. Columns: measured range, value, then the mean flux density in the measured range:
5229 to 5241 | 0.14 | 0.68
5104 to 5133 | 0.11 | 0.676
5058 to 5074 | 0.10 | 0.673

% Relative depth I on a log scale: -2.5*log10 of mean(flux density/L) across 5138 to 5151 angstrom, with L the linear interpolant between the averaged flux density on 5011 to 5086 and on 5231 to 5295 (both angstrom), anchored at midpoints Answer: 0.107 mag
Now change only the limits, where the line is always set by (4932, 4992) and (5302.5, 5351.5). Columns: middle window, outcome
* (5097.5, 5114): 0.129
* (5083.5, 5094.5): 0.156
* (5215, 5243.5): 0.124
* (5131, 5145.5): 0.144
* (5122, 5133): 0.147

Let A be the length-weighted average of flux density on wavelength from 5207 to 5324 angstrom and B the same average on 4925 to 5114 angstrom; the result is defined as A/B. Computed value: 1.0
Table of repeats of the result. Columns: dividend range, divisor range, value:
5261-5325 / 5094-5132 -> 1.08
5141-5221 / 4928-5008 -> 0.86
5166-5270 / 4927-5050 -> 0.90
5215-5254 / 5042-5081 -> 0.97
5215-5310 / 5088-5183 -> 1.13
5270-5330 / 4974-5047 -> 1.08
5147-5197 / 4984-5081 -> 0.81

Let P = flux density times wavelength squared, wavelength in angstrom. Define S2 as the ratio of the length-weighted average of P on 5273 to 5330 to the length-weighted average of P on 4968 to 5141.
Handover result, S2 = 1.20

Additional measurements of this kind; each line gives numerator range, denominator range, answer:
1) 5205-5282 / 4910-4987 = 1.09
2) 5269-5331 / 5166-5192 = 1.53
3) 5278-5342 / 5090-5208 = 1.30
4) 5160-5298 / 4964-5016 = 1.05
